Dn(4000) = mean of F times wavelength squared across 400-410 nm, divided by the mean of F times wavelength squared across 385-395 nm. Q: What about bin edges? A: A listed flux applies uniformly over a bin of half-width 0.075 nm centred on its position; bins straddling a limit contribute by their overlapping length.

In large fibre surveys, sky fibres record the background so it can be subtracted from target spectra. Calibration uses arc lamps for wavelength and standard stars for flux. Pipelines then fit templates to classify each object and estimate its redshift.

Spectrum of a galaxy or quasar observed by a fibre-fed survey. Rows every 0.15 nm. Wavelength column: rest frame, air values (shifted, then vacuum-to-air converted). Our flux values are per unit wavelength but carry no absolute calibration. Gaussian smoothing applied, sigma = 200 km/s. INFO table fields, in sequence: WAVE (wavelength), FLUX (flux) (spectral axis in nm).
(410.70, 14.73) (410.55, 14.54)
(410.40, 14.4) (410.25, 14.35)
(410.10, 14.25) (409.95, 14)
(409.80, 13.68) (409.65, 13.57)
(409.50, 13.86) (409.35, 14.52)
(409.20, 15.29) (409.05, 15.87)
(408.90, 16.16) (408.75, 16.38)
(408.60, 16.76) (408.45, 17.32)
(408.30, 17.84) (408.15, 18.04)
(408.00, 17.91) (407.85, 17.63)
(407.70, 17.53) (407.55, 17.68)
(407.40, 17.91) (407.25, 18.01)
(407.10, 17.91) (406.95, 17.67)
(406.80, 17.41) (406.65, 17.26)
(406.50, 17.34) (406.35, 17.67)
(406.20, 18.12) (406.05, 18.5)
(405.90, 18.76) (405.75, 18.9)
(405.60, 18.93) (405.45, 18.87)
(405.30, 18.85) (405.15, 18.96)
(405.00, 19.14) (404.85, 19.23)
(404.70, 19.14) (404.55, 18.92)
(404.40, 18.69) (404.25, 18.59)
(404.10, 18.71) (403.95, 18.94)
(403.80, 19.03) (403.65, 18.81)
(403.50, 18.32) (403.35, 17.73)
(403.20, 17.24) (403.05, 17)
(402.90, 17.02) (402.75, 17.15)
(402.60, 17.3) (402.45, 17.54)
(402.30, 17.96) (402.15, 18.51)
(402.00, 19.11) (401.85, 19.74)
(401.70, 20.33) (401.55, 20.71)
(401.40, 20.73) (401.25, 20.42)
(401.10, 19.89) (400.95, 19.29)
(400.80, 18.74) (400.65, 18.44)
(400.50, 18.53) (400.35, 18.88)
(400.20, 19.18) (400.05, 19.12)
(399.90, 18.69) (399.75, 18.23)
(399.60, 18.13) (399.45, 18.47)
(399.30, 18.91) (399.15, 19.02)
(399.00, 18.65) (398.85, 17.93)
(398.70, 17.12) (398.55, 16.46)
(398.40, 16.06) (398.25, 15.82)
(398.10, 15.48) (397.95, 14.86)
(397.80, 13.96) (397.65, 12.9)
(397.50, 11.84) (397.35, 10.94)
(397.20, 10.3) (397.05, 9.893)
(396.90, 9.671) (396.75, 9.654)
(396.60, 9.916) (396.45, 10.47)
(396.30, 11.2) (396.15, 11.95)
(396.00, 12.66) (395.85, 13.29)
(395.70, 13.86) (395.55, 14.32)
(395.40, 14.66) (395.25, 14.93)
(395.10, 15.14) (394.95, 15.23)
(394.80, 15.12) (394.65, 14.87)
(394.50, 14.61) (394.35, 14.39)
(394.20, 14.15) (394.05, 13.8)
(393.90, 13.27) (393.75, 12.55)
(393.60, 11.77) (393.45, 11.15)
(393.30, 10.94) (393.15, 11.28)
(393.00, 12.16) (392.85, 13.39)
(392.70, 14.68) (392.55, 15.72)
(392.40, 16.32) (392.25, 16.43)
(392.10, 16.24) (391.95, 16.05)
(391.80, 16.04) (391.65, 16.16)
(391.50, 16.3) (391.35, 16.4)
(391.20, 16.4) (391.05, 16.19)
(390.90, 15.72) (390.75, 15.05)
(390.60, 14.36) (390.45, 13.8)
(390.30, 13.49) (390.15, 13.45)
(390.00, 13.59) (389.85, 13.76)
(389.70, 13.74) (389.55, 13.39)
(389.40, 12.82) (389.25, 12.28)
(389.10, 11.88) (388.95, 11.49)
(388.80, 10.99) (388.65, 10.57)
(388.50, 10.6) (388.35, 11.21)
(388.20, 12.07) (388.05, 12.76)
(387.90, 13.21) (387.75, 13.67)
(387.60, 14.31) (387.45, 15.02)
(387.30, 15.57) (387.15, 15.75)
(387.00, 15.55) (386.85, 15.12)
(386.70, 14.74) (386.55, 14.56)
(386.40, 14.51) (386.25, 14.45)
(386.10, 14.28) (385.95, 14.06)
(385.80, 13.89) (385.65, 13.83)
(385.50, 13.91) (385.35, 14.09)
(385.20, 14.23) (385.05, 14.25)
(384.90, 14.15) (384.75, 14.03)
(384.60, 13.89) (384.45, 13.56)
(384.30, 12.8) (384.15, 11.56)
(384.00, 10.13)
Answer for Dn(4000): 1.38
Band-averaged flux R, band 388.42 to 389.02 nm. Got 10.9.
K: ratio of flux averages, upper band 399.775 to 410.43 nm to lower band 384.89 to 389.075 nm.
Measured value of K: 1.3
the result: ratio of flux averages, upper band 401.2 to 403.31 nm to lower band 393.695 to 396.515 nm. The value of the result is 1.35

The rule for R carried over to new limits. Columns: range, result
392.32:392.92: 15.1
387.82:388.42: 12.3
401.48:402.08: 20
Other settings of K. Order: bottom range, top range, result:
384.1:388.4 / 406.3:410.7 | 1.16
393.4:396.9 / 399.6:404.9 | 1.43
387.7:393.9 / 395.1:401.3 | 1.13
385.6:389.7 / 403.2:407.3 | 1.37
